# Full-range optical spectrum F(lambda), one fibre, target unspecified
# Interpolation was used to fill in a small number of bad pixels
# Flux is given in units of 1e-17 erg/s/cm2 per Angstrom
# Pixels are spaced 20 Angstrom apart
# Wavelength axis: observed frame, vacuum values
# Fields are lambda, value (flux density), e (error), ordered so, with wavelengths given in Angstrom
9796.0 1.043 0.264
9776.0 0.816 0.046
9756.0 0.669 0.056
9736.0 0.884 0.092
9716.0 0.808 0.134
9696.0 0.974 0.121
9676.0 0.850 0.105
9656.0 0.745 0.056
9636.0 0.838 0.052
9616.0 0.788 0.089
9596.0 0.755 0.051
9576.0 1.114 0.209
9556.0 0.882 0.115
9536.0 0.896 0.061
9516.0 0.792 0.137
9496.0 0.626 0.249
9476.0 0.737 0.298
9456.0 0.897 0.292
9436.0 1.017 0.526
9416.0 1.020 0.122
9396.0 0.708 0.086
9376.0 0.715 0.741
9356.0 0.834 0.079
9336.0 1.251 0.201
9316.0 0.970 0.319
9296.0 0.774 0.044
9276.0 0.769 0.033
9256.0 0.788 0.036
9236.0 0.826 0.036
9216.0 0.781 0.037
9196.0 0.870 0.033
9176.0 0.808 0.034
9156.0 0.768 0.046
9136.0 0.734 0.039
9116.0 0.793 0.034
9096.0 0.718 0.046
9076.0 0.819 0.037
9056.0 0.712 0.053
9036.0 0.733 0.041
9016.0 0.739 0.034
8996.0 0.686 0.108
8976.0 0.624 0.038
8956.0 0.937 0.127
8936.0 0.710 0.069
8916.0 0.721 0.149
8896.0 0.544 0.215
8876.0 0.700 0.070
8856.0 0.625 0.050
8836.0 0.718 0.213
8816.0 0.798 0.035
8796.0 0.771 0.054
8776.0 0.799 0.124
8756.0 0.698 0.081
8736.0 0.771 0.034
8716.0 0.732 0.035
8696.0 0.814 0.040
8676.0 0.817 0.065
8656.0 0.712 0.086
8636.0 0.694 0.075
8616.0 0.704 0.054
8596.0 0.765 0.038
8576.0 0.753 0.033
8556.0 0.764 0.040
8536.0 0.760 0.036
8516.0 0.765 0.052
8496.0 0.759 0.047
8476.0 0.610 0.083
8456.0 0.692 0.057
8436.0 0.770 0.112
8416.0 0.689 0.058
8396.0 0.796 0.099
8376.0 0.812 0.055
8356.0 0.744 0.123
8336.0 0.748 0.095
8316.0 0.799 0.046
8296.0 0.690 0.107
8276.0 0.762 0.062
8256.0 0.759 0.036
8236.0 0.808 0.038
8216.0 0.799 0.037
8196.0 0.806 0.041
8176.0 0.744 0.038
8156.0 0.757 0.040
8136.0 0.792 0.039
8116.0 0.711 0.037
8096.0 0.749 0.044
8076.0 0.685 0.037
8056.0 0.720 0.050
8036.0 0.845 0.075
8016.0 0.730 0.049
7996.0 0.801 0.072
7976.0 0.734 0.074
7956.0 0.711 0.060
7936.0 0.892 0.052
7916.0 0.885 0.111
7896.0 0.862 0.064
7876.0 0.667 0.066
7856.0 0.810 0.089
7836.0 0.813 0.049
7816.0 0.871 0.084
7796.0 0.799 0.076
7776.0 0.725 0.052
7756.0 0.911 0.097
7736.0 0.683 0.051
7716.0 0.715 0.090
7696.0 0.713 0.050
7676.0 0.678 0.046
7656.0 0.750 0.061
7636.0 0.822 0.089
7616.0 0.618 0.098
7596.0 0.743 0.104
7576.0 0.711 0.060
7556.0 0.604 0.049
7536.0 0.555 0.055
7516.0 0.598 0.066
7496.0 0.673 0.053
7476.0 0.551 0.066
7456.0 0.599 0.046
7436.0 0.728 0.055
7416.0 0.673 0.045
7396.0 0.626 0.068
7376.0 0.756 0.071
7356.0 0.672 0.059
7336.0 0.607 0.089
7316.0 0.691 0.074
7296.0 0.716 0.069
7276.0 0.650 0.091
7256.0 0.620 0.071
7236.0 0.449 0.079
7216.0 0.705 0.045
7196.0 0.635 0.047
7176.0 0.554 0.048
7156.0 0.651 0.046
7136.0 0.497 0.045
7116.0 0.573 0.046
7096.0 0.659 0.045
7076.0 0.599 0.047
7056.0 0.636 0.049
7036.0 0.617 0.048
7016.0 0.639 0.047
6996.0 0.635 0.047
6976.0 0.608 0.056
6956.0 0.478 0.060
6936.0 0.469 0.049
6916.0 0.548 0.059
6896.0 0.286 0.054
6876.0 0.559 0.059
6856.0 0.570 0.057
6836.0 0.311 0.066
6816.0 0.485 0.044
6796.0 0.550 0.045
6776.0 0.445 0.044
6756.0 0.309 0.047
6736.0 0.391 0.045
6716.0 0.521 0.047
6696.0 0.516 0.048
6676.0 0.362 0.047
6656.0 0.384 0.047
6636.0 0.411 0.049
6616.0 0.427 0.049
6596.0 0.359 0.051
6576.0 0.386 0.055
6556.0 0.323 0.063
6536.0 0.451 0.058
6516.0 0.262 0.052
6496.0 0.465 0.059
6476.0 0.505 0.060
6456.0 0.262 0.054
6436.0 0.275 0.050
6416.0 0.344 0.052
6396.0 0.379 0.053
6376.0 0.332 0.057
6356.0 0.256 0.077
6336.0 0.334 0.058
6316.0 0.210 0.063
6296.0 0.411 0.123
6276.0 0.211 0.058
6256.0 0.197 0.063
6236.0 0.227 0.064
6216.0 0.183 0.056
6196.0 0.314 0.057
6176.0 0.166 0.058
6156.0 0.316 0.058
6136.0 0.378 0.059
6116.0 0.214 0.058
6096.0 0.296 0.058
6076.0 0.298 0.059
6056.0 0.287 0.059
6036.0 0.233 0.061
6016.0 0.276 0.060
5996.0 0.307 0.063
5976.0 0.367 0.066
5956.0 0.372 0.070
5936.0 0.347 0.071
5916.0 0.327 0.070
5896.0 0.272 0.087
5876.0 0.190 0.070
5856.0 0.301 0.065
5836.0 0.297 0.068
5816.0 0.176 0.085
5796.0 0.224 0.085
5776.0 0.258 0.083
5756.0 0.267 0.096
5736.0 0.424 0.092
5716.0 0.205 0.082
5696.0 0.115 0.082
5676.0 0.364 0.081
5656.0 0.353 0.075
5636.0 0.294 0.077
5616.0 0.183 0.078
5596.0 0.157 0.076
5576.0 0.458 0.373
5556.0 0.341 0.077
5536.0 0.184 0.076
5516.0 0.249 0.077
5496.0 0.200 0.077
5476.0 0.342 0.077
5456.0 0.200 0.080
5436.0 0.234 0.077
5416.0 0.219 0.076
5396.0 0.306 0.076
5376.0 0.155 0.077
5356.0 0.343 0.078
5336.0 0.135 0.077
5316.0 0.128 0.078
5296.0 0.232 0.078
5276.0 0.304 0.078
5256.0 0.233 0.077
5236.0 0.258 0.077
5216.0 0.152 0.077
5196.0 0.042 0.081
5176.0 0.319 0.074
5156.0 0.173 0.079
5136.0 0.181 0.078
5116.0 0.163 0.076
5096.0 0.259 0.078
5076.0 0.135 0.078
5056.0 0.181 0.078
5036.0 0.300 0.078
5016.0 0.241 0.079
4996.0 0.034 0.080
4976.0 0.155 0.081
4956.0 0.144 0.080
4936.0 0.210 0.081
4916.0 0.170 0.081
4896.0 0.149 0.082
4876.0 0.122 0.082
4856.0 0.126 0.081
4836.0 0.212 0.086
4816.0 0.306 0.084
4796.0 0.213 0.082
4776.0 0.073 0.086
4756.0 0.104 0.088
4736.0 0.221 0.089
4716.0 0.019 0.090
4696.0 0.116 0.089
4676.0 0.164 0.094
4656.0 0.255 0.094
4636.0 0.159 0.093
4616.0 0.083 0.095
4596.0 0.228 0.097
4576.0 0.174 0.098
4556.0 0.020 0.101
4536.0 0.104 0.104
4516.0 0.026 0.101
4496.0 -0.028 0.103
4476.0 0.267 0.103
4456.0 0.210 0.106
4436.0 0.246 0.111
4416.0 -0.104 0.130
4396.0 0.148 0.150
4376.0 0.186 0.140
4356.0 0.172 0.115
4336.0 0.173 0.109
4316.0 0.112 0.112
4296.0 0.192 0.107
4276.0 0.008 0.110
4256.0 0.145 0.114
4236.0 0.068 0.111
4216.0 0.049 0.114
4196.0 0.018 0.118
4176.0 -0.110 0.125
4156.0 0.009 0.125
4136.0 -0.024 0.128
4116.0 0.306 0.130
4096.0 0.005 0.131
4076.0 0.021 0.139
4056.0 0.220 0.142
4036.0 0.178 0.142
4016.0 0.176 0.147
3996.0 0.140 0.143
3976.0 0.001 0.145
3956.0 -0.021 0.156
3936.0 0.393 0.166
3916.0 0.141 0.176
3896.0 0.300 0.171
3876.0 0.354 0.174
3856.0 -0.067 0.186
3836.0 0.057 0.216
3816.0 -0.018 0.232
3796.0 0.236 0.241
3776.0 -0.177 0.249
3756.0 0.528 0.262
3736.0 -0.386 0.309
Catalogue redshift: 0.737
